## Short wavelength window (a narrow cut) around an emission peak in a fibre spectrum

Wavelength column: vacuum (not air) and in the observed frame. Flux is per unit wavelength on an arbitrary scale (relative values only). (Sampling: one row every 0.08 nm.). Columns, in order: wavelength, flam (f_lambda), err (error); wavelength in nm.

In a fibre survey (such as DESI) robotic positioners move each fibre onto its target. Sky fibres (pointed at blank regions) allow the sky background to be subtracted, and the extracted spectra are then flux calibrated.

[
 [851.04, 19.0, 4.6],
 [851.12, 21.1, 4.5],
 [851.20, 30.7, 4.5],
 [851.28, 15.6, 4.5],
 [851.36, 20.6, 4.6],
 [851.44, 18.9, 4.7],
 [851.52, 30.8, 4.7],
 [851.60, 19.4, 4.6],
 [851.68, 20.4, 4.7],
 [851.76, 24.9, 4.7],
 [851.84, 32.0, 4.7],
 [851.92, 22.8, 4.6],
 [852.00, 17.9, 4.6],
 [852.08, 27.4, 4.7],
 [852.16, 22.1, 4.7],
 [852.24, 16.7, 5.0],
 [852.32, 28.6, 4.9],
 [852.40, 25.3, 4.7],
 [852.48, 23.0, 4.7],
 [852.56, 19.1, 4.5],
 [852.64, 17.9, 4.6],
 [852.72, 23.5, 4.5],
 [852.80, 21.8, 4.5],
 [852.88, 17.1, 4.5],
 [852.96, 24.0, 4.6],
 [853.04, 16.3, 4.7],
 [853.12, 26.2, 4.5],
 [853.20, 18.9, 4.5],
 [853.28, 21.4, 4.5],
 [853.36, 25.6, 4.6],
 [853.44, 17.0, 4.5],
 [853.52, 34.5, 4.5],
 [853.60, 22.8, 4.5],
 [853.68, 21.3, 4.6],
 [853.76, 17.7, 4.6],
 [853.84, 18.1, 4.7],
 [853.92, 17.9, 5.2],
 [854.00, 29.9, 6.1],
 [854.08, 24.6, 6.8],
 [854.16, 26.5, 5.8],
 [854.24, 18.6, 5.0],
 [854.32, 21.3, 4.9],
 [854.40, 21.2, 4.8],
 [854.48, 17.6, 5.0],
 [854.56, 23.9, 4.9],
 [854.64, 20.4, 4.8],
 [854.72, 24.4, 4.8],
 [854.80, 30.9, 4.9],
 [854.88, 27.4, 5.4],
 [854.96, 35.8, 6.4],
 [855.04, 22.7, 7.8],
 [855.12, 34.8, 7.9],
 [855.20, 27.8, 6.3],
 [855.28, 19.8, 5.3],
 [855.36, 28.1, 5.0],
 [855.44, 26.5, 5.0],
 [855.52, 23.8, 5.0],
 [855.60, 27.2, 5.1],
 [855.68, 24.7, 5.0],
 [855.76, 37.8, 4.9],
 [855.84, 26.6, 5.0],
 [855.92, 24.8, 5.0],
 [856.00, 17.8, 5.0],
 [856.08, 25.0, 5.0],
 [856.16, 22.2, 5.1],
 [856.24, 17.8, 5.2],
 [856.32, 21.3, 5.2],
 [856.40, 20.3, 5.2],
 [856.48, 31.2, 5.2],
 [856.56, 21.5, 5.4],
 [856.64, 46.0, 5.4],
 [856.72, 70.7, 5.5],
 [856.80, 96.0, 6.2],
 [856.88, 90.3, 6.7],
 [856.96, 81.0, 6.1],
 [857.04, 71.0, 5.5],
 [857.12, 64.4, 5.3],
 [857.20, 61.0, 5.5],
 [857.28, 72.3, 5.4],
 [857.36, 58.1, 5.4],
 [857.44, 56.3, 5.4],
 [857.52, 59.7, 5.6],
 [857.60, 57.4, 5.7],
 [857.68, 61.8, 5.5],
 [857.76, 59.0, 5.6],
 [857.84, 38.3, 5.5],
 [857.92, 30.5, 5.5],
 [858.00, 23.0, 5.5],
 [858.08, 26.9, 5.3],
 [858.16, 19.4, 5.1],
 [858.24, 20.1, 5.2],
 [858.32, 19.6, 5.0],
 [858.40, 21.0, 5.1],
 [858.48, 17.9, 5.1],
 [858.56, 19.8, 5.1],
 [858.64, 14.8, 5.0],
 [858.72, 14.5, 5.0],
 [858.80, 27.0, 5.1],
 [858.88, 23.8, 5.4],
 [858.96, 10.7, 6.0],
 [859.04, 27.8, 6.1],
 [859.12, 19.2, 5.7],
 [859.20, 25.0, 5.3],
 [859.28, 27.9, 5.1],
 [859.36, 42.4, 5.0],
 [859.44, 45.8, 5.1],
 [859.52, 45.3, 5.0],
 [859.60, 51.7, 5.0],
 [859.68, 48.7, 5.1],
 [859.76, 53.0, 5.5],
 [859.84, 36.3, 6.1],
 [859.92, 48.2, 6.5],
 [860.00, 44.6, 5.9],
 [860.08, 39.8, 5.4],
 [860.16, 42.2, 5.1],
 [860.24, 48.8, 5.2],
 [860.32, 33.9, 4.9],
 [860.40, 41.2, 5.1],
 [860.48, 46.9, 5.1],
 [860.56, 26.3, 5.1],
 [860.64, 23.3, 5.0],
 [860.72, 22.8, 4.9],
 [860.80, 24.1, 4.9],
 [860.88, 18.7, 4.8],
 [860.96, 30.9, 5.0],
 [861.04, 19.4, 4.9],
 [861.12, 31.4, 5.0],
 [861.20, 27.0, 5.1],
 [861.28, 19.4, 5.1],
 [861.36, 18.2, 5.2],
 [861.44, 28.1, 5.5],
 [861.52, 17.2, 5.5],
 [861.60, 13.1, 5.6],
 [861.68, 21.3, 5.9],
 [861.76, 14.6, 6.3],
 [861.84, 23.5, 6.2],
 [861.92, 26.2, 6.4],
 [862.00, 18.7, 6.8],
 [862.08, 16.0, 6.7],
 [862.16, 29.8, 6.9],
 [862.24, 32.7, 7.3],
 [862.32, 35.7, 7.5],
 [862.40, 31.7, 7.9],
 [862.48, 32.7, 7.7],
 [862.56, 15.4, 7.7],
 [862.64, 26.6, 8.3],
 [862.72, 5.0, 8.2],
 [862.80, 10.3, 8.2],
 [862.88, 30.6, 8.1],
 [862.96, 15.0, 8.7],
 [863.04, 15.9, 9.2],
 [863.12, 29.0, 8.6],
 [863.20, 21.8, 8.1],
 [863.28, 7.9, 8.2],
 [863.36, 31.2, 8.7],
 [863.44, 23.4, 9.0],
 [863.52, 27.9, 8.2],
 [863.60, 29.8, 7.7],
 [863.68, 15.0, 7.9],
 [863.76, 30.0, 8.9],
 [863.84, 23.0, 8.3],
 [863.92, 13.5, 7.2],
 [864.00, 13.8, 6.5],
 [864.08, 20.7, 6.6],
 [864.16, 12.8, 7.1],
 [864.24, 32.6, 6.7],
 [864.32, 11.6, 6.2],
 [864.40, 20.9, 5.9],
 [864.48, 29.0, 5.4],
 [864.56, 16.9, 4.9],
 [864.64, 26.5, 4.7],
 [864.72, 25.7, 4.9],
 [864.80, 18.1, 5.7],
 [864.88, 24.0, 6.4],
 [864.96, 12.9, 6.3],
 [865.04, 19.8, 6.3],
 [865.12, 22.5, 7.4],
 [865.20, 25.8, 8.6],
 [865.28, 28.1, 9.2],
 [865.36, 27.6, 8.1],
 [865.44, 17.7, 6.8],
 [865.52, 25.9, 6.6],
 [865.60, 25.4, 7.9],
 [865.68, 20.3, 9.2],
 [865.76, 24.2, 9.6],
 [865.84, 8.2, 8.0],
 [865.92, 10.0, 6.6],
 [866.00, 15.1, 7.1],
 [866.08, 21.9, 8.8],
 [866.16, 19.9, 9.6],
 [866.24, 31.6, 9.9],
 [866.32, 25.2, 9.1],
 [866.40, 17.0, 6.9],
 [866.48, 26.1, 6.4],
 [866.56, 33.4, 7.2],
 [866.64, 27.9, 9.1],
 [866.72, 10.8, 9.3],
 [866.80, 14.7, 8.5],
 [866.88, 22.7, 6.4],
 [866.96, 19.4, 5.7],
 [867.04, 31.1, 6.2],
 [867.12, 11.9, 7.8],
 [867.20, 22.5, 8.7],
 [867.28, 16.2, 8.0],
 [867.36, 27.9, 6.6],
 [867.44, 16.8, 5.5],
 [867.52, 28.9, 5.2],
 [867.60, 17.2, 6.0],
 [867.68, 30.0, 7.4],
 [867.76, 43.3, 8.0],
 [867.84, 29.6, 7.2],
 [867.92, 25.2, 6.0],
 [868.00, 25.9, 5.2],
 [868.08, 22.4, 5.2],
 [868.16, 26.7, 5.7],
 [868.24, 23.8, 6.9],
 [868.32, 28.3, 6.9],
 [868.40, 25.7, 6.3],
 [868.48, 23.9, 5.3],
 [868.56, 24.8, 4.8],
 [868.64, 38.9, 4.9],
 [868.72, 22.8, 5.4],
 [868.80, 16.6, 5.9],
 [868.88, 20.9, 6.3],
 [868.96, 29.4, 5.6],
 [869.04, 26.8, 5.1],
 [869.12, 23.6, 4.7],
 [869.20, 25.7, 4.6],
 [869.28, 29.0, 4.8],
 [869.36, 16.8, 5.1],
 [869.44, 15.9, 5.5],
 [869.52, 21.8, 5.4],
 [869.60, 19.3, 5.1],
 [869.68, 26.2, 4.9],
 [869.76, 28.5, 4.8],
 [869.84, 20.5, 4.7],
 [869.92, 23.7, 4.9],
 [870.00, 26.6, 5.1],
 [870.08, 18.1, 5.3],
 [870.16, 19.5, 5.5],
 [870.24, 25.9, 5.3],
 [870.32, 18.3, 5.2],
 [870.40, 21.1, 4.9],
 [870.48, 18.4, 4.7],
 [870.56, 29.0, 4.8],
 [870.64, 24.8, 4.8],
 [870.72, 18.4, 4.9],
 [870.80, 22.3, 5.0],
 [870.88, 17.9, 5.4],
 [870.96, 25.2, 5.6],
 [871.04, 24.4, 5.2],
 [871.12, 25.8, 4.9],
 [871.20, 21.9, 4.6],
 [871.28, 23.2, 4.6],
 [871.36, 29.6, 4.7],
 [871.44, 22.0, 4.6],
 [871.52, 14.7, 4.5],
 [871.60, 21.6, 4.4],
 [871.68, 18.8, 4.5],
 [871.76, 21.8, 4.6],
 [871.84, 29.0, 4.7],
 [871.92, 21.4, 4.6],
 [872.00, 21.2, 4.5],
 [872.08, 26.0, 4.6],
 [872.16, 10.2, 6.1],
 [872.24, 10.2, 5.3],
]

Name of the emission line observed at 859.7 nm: [N II]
